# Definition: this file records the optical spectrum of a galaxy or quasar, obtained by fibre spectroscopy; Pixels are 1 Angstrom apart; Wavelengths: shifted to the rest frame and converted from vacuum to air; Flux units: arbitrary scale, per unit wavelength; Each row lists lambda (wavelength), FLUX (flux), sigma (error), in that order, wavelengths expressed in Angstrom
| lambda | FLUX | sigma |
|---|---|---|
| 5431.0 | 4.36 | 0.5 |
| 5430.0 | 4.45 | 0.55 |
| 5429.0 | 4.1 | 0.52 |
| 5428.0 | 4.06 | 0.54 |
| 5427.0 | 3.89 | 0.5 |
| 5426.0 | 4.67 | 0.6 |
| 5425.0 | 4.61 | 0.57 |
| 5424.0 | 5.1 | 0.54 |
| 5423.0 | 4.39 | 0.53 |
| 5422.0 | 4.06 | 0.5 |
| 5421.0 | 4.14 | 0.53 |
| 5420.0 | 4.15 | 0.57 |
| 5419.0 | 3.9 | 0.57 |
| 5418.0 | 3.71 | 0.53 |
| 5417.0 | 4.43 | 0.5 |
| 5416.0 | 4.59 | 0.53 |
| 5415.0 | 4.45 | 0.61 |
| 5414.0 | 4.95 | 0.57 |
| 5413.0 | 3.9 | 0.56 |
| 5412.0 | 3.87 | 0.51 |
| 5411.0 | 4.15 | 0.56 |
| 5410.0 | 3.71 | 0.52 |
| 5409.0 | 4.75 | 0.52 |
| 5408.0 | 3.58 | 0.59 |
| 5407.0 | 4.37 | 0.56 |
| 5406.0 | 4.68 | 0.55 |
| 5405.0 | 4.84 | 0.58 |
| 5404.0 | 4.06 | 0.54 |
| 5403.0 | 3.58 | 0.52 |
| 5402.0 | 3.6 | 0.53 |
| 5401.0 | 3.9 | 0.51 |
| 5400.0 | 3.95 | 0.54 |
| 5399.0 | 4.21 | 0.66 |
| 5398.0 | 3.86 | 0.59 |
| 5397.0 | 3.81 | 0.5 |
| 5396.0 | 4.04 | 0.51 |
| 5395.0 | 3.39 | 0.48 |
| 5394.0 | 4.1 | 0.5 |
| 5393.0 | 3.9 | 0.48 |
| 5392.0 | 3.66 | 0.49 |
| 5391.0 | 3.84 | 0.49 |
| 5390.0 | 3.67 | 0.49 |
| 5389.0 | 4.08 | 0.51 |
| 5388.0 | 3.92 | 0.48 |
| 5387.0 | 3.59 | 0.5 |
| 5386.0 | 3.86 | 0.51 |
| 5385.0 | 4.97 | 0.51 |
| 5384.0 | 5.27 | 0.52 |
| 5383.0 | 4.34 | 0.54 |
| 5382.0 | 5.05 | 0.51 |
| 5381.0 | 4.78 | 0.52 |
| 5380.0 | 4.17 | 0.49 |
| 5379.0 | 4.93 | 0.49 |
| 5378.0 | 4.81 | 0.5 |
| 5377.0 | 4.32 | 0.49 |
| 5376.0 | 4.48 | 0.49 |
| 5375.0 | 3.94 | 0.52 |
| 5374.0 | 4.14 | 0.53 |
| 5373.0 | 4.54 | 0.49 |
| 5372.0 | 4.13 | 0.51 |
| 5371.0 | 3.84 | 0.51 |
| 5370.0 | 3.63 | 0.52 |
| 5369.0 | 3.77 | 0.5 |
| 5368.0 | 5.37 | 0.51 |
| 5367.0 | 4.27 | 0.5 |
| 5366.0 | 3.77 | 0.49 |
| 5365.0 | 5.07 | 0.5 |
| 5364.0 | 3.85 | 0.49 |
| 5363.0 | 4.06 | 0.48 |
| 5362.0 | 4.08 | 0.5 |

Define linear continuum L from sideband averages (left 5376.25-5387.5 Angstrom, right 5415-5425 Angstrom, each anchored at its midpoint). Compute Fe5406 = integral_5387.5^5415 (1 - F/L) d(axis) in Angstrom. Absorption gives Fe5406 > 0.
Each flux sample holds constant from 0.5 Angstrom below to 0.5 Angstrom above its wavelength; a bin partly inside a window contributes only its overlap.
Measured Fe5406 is 2.5 Angstrom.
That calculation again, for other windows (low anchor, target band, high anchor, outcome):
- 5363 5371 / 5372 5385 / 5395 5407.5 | -1.28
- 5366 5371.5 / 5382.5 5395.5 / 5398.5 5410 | 0.26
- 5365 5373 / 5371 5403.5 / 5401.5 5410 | 0.24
